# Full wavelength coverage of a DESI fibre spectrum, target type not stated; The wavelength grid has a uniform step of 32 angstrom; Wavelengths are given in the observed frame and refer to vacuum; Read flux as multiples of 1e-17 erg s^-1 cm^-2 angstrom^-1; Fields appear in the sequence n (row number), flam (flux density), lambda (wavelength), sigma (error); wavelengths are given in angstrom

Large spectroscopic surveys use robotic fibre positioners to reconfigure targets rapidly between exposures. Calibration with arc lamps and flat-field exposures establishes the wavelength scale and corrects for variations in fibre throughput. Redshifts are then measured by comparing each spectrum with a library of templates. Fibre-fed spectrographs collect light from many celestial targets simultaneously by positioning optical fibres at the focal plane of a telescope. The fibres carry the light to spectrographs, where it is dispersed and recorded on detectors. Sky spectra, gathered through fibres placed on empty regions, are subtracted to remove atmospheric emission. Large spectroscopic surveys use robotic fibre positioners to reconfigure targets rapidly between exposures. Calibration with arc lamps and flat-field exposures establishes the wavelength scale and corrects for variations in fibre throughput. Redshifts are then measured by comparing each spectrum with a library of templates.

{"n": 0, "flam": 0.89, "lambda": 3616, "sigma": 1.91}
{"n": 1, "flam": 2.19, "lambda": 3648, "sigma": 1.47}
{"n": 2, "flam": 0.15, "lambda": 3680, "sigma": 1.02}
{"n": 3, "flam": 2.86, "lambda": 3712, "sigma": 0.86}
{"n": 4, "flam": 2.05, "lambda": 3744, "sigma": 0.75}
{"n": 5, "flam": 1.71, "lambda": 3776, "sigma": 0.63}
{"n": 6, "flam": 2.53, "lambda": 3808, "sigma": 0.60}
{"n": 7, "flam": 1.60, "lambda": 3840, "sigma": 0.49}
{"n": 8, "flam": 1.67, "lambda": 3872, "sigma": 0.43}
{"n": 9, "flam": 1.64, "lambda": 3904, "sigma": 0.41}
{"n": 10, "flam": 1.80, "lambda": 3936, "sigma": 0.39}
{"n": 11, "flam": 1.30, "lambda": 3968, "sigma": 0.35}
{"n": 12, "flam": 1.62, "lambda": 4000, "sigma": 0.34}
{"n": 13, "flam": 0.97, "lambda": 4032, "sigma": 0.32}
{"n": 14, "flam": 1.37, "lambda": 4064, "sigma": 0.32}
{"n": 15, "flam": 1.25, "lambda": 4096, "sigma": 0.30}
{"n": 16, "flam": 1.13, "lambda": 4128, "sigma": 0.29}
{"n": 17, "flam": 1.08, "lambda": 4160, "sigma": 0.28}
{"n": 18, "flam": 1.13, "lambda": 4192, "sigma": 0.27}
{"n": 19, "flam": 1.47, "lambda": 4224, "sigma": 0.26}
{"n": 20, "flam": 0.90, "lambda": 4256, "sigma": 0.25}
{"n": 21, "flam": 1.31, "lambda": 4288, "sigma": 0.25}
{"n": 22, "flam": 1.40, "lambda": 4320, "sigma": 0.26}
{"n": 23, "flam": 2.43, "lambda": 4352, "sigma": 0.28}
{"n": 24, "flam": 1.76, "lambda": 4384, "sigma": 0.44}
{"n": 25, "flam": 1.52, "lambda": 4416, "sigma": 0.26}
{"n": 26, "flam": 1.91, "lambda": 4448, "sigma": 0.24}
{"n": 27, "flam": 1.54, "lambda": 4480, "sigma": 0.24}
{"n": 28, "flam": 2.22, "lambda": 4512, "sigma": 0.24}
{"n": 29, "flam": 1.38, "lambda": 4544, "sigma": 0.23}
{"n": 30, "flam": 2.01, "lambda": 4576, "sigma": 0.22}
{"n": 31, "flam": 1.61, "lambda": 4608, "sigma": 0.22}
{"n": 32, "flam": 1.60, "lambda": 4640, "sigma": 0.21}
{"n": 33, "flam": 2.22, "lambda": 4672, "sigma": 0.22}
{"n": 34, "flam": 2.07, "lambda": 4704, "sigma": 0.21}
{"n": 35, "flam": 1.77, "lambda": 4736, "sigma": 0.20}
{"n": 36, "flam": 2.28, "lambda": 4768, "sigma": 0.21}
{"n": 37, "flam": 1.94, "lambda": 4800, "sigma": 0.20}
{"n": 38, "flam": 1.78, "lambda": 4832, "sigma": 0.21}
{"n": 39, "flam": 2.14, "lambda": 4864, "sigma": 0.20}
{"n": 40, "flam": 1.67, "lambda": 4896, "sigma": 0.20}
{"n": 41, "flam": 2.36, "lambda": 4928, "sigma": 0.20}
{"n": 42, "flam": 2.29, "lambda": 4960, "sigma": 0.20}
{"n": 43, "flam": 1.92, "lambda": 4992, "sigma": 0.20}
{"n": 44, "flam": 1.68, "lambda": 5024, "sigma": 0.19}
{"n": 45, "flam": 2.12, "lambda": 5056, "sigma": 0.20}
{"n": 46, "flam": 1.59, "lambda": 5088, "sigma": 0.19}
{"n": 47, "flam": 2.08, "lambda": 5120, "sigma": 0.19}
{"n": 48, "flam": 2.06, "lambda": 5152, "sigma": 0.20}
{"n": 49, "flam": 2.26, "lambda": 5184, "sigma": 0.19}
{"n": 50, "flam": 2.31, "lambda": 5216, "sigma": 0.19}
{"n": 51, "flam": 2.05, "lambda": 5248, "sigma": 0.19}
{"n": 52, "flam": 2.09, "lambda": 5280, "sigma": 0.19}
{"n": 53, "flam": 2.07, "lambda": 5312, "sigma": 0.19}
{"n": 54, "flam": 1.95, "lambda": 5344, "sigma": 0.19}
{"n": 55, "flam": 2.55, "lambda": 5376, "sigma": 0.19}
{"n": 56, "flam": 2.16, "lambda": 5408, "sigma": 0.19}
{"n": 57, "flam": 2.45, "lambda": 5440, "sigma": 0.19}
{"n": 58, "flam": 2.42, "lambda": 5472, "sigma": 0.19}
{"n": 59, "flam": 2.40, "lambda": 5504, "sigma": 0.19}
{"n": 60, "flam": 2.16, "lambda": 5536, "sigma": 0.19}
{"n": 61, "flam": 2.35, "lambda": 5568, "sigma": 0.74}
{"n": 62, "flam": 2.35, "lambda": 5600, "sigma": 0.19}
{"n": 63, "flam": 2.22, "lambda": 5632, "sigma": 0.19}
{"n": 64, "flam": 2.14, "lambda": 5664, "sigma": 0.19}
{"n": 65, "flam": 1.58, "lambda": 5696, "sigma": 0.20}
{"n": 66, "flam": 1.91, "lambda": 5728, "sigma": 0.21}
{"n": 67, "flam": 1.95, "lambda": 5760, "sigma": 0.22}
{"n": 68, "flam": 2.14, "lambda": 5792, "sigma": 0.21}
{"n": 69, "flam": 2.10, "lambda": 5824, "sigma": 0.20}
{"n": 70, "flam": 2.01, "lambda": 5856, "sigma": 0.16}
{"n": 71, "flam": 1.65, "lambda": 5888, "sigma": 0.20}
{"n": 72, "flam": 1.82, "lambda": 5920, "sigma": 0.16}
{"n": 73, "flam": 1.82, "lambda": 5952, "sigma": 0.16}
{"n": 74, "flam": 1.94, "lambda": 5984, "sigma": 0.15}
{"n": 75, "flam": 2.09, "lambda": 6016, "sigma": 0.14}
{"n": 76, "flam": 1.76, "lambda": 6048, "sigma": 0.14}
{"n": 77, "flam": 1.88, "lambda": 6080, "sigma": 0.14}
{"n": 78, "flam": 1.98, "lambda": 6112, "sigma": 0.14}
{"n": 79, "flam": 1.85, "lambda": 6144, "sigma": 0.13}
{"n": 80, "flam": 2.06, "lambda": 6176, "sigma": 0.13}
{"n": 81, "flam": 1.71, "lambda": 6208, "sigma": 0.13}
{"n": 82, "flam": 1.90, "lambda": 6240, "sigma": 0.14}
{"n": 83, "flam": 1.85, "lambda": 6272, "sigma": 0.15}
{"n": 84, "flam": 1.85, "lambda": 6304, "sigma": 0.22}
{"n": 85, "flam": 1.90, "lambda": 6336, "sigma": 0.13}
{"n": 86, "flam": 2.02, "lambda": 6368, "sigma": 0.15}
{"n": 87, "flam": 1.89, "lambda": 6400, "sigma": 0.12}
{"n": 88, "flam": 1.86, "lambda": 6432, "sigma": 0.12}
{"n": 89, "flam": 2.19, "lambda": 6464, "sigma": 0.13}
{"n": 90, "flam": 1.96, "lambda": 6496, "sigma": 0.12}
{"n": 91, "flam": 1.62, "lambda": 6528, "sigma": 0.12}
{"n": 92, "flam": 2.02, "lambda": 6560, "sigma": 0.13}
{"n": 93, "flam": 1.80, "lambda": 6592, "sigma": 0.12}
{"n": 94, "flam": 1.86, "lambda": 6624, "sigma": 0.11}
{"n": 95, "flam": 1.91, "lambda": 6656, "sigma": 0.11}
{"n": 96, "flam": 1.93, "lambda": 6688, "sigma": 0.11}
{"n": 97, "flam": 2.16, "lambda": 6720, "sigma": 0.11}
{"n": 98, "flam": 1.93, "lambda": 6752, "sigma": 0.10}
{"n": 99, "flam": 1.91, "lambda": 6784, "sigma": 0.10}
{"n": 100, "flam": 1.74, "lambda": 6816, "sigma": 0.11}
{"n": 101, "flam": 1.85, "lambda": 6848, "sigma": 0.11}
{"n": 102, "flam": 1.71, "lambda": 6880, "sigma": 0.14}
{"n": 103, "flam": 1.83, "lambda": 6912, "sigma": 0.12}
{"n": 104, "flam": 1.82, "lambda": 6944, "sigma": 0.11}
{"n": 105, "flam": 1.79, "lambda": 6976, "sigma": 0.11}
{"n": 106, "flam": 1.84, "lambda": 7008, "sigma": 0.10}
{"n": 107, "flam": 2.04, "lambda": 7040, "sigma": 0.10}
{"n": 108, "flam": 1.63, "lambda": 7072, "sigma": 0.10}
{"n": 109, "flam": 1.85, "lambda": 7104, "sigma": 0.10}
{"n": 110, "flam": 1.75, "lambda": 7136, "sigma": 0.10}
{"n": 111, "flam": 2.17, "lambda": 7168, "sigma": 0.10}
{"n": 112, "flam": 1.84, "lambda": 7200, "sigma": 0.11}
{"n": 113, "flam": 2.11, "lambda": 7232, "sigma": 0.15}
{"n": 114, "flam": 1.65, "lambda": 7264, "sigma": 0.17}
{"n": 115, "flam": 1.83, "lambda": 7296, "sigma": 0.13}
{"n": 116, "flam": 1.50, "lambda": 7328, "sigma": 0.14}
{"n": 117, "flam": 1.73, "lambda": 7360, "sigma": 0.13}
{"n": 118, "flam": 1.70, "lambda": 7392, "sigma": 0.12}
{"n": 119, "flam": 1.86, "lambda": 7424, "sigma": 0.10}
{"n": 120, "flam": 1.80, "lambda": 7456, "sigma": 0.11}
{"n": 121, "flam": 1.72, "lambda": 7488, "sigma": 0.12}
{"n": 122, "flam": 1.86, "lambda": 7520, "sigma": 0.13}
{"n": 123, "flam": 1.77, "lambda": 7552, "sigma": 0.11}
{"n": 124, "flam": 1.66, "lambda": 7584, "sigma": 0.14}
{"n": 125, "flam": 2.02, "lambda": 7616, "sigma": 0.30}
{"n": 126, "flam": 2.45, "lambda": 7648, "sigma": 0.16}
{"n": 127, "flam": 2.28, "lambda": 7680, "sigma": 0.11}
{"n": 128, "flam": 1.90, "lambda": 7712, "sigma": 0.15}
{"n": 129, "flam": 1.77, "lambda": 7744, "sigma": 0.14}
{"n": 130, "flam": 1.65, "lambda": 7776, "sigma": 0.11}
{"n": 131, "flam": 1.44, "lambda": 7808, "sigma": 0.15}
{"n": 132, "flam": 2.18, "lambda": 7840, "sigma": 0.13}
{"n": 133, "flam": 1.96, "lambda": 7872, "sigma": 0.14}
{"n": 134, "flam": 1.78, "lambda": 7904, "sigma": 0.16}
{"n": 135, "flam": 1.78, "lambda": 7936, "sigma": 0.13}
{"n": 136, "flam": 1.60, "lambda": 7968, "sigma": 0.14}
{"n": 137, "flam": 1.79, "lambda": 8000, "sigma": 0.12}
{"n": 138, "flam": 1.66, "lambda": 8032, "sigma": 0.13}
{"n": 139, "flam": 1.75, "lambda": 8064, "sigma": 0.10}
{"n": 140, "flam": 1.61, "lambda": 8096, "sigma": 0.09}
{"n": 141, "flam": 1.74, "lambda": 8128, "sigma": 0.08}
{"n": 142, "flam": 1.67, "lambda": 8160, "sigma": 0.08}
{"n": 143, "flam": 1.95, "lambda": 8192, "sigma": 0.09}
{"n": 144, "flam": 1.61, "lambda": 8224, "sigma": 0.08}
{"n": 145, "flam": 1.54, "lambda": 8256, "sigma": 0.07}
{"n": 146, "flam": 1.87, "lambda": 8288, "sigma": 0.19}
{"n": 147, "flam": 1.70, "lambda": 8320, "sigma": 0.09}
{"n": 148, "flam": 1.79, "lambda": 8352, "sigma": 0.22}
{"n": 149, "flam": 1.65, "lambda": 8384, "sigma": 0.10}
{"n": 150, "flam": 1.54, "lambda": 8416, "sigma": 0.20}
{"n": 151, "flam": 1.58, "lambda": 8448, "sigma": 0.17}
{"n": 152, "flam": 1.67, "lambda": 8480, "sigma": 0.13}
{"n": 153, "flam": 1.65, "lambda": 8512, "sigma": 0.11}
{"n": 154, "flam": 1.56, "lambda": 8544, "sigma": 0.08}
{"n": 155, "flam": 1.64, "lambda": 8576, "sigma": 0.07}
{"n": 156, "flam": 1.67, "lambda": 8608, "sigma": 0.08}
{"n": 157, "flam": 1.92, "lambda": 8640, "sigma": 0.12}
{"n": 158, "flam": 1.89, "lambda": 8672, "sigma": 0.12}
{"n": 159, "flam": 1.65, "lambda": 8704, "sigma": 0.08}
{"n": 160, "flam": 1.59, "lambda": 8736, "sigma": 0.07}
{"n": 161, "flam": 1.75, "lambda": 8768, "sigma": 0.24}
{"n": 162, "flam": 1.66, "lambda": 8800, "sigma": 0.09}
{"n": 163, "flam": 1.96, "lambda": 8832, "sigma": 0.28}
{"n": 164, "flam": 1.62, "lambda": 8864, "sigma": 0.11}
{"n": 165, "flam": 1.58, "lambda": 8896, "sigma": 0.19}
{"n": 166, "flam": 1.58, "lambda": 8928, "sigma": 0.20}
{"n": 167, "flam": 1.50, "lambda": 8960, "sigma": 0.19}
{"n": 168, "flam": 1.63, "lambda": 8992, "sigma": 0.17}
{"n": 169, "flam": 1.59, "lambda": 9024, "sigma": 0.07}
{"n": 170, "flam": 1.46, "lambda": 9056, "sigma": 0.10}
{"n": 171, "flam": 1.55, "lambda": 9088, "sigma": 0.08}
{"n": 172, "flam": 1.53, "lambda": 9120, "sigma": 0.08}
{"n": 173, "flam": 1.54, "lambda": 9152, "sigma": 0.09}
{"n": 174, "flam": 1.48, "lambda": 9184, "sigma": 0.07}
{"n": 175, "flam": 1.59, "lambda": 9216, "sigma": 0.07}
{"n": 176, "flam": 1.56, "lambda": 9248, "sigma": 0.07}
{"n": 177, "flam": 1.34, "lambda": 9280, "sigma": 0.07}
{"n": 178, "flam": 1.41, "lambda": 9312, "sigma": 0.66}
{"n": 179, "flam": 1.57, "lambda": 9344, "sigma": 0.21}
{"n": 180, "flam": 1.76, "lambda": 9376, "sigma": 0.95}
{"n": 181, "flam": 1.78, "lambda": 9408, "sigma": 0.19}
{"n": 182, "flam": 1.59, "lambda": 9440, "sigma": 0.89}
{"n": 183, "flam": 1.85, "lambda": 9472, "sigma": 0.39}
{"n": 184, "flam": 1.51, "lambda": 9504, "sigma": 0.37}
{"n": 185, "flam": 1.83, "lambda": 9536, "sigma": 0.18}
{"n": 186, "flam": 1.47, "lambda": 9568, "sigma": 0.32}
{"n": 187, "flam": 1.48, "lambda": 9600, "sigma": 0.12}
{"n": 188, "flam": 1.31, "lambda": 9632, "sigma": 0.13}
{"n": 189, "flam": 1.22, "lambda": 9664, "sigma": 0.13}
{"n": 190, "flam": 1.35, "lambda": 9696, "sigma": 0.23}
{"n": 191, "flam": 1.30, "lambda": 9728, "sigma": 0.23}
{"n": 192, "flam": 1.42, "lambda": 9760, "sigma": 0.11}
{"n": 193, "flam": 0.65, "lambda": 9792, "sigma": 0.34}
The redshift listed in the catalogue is 0.17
